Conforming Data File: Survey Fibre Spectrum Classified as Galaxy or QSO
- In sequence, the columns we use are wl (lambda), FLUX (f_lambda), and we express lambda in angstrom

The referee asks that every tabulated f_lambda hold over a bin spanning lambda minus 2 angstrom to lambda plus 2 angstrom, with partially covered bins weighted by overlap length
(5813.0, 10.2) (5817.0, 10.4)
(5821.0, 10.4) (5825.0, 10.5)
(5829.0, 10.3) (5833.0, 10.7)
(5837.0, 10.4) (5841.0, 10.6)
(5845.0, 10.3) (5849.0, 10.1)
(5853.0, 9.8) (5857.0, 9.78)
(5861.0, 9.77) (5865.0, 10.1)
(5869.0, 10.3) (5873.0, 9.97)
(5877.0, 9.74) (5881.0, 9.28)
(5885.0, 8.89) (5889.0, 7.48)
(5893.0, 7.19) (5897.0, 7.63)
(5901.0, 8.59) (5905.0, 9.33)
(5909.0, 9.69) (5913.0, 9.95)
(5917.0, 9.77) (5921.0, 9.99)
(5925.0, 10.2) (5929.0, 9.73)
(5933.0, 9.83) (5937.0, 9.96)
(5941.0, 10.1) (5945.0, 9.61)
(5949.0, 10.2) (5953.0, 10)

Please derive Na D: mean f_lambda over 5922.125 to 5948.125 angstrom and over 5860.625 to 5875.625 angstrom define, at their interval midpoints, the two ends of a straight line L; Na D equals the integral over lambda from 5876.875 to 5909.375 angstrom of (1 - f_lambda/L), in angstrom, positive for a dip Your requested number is 4.8 angstrom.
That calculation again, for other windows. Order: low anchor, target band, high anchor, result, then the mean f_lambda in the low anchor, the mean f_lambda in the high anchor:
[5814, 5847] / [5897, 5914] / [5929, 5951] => 1.57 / 10.4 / 9.92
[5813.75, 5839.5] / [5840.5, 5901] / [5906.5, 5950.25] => 5.18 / 10.4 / 9.9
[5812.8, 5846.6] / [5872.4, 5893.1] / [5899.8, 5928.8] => 2.38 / 10.4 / 9.68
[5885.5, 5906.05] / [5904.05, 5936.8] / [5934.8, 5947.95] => -2.87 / 8.05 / 9.91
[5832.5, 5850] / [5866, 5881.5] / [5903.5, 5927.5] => 0.41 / 10.4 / 9.83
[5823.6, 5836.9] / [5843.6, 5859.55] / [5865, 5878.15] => 0.43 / 10.5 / 10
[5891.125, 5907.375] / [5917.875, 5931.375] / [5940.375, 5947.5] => -1.21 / 8.23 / 9.83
